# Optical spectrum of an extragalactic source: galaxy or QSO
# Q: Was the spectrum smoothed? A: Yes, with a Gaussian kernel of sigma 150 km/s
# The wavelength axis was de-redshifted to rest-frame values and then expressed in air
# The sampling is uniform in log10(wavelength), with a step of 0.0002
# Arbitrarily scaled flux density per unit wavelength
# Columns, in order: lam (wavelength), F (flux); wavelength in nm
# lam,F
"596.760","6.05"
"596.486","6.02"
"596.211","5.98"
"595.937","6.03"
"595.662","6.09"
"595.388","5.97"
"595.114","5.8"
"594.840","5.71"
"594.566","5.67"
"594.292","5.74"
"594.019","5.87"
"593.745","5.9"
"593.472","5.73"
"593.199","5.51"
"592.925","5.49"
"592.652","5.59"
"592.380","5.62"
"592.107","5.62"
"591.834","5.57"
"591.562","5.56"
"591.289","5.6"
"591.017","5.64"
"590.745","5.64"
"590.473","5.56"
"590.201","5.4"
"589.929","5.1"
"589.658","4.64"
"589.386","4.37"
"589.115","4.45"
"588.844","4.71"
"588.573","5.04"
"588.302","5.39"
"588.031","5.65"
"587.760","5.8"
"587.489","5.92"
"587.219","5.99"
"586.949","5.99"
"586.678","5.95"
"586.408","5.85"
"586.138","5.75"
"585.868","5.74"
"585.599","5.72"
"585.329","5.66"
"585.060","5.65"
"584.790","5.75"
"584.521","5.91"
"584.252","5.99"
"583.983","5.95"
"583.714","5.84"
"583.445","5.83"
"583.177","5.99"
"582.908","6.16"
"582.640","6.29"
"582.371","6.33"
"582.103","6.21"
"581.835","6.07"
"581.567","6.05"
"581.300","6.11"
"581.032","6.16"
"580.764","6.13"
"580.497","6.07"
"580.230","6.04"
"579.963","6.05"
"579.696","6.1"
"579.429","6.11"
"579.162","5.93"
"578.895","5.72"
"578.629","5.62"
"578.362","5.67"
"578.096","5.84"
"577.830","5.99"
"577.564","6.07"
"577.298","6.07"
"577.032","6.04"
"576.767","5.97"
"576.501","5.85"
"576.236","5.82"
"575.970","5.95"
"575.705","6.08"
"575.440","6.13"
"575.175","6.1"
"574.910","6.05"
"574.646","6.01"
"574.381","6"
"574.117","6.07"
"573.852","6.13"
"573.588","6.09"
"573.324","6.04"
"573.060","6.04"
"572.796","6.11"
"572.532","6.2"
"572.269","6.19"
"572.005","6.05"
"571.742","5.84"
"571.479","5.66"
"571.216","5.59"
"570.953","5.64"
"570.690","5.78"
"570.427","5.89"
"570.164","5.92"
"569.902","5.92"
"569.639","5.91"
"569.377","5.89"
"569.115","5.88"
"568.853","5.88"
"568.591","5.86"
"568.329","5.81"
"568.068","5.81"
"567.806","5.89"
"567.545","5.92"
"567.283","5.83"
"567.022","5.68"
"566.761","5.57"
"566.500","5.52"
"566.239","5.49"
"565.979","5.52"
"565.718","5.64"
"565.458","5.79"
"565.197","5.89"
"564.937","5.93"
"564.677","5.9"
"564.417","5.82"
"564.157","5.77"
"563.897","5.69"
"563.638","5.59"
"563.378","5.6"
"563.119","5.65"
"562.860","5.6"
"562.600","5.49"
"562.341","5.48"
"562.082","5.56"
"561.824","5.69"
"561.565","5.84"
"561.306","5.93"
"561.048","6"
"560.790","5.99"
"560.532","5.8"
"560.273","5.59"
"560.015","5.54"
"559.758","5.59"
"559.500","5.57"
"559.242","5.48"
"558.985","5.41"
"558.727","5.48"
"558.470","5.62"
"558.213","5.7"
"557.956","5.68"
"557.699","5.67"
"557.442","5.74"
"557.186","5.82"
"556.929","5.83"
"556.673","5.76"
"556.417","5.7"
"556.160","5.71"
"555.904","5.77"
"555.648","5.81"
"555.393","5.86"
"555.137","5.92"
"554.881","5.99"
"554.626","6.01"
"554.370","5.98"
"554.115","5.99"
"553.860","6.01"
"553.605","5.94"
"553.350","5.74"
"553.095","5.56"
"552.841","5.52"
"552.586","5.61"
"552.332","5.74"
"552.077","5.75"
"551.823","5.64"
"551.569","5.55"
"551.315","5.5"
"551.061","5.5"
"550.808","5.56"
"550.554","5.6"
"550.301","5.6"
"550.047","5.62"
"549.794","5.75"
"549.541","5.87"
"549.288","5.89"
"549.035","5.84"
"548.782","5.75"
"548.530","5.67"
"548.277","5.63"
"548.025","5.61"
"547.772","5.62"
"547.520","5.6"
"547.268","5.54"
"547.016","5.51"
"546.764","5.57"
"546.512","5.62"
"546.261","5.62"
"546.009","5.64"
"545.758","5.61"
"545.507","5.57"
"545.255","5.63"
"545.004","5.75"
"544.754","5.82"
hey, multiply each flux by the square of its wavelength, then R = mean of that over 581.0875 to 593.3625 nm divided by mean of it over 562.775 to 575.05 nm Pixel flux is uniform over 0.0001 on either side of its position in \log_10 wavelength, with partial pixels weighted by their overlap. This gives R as 1.0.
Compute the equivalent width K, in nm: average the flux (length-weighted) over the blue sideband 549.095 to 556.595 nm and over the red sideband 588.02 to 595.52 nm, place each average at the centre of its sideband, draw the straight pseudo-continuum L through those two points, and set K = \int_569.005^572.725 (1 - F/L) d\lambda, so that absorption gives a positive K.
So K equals -0.18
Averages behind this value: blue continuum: 5.75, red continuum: 5.45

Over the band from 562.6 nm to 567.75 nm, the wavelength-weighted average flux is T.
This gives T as 5.7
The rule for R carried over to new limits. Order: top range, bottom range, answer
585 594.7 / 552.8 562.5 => 1.08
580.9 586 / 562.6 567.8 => 1.11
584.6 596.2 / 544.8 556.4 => 1.13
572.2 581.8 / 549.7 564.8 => 1.13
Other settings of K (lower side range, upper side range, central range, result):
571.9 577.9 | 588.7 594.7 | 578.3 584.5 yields -0.24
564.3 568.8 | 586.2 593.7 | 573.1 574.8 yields -0.12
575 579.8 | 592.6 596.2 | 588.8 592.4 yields 0.35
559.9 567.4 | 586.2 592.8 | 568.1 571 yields -0.11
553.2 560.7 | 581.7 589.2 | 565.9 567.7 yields 0.03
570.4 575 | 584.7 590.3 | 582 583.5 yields -0.14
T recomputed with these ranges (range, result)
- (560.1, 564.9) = 5.72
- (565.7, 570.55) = 5.78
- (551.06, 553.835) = 5.66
